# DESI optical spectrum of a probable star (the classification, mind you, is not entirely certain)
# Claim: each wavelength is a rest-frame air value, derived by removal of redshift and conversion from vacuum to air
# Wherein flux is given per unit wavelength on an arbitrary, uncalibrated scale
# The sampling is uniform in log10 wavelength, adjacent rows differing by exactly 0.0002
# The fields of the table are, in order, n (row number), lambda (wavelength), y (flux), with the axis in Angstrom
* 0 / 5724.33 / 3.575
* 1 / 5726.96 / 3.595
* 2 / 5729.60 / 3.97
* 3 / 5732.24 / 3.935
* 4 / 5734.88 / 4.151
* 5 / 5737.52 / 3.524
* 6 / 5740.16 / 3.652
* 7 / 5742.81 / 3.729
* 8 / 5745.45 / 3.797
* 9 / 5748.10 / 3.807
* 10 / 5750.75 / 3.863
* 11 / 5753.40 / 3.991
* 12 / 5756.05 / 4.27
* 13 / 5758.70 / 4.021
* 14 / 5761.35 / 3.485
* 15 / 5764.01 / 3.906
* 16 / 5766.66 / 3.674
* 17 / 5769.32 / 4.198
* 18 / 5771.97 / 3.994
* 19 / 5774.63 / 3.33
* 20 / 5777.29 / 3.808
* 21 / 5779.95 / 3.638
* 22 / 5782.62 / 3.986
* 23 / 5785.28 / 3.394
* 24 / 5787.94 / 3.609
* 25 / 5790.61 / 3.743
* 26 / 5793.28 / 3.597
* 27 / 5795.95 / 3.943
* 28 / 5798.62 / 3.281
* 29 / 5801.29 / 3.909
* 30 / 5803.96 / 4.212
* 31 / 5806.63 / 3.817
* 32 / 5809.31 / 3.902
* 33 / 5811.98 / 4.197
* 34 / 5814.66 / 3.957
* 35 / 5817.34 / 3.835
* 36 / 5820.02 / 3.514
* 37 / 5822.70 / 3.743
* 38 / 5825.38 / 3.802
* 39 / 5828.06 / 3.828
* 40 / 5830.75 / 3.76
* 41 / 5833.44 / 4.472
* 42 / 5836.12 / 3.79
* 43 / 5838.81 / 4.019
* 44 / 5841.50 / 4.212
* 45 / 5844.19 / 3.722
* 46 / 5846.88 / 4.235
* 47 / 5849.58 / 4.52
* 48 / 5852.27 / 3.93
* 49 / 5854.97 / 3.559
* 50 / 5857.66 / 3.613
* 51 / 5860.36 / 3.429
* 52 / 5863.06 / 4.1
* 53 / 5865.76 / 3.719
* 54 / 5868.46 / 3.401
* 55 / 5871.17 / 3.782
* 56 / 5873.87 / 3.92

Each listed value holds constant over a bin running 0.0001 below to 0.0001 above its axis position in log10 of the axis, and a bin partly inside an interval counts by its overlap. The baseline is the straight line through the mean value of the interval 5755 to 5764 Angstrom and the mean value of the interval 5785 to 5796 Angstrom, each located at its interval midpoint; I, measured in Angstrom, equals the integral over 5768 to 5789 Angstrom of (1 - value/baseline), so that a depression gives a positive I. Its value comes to 0.0 Angstrom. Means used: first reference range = 3.91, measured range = 3.75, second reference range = 3.65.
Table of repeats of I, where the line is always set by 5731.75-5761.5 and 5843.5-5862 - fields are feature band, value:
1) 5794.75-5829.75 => 0.2 Angstrom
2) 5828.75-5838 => -0.3 Angstrom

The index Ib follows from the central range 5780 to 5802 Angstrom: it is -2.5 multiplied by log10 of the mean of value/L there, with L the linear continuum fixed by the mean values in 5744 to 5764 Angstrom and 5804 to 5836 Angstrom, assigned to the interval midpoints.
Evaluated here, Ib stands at 0.06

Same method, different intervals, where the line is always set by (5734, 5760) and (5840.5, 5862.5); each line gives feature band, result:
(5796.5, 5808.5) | 0.02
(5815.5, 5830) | 0.04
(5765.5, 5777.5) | 0.02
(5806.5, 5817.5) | -0.02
